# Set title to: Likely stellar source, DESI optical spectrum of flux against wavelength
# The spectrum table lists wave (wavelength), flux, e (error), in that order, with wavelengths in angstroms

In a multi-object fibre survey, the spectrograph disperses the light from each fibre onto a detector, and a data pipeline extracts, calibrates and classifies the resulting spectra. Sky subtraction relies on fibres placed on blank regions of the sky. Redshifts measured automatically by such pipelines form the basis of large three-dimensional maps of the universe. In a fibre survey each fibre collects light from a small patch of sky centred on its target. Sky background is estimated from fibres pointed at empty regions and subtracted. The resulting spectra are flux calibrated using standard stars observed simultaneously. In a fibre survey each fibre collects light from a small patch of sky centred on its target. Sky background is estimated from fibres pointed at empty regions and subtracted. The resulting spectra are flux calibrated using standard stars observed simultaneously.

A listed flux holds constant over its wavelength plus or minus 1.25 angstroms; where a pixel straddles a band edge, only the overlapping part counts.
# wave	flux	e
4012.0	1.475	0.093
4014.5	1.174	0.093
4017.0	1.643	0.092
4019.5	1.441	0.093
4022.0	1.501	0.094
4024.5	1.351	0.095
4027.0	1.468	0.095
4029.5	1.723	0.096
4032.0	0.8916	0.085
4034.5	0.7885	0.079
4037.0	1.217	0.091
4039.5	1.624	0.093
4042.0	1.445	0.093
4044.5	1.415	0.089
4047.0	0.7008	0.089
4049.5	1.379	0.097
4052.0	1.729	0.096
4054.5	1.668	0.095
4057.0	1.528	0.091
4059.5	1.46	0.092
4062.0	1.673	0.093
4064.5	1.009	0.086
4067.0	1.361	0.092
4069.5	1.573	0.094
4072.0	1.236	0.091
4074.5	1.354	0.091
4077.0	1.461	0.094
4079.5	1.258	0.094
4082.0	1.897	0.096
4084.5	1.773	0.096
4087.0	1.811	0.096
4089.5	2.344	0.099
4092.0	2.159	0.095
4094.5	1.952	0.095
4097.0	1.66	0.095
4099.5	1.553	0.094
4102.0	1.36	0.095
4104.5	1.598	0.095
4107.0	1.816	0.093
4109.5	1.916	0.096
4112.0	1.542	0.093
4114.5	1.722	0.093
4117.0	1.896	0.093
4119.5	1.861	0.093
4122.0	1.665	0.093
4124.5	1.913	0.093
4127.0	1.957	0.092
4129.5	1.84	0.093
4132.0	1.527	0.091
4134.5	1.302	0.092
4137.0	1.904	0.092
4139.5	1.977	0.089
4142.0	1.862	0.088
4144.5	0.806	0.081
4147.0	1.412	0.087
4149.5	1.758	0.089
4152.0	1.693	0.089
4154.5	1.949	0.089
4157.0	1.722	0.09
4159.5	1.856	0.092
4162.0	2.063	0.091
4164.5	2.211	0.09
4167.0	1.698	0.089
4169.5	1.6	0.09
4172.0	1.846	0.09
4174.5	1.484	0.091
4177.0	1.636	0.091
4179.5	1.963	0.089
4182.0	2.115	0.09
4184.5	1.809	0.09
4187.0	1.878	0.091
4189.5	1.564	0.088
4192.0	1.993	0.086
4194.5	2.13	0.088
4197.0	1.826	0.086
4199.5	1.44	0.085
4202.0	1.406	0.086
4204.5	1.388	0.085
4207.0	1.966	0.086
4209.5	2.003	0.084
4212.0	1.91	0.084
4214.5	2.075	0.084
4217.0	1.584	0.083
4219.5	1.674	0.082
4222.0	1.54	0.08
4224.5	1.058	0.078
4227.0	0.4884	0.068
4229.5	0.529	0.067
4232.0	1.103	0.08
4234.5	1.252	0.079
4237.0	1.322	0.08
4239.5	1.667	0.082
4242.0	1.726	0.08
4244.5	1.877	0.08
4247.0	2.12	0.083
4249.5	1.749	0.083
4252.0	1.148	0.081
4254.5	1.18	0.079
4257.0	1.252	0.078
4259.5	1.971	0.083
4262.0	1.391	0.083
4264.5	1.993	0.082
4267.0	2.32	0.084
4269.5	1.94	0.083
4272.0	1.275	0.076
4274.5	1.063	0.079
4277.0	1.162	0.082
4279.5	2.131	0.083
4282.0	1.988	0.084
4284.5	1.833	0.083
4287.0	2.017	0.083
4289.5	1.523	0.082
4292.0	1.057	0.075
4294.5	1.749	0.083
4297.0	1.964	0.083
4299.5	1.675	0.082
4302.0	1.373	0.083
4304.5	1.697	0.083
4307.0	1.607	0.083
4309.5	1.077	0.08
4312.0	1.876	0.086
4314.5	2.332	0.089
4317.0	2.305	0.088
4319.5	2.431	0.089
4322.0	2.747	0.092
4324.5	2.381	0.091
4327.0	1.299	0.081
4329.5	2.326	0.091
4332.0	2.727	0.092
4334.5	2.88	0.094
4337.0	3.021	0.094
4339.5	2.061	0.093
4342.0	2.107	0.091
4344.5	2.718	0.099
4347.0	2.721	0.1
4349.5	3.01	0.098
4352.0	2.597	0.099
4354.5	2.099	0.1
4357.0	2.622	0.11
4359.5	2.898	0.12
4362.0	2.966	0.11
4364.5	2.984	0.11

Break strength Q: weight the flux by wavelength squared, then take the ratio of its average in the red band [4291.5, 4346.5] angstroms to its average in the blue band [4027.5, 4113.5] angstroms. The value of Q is 1.54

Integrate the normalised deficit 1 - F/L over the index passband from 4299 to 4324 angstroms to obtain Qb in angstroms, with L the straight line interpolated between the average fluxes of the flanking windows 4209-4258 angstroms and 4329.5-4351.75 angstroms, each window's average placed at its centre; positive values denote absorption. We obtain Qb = 4.24 angstroms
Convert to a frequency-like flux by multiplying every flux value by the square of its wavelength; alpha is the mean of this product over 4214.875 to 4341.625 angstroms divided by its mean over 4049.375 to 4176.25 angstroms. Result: 1.12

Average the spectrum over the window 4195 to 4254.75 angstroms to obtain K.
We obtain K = 1.51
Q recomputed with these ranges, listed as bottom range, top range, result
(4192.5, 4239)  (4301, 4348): 1.55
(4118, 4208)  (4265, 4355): 1.25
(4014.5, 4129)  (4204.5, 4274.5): 1.07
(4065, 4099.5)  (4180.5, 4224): 1.13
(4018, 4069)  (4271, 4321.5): 1.42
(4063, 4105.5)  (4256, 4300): 1.15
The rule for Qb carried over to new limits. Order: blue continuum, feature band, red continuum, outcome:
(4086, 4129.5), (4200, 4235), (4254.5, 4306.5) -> 5.77 angstroms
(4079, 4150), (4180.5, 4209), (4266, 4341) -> 0.50 angstroms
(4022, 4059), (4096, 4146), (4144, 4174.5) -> -2.28 angstroms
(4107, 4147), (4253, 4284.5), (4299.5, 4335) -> 5.09 angstroms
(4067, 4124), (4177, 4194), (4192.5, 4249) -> -3.01 angstroms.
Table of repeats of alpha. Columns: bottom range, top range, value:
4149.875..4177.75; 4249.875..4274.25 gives 0.93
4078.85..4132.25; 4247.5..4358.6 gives 1.22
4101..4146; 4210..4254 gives 0.91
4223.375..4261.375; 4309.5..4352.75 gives 1.83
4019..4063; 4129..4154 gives 1.22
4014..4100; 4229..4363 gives 1.45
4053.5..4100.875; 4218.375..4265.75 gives 0.95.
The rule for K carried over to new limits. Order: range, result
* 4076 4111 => 1.75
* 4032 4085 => 1.39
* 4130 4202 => 1.75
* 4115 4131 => 1.84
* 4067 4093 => 1.67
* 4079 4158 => 1.74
